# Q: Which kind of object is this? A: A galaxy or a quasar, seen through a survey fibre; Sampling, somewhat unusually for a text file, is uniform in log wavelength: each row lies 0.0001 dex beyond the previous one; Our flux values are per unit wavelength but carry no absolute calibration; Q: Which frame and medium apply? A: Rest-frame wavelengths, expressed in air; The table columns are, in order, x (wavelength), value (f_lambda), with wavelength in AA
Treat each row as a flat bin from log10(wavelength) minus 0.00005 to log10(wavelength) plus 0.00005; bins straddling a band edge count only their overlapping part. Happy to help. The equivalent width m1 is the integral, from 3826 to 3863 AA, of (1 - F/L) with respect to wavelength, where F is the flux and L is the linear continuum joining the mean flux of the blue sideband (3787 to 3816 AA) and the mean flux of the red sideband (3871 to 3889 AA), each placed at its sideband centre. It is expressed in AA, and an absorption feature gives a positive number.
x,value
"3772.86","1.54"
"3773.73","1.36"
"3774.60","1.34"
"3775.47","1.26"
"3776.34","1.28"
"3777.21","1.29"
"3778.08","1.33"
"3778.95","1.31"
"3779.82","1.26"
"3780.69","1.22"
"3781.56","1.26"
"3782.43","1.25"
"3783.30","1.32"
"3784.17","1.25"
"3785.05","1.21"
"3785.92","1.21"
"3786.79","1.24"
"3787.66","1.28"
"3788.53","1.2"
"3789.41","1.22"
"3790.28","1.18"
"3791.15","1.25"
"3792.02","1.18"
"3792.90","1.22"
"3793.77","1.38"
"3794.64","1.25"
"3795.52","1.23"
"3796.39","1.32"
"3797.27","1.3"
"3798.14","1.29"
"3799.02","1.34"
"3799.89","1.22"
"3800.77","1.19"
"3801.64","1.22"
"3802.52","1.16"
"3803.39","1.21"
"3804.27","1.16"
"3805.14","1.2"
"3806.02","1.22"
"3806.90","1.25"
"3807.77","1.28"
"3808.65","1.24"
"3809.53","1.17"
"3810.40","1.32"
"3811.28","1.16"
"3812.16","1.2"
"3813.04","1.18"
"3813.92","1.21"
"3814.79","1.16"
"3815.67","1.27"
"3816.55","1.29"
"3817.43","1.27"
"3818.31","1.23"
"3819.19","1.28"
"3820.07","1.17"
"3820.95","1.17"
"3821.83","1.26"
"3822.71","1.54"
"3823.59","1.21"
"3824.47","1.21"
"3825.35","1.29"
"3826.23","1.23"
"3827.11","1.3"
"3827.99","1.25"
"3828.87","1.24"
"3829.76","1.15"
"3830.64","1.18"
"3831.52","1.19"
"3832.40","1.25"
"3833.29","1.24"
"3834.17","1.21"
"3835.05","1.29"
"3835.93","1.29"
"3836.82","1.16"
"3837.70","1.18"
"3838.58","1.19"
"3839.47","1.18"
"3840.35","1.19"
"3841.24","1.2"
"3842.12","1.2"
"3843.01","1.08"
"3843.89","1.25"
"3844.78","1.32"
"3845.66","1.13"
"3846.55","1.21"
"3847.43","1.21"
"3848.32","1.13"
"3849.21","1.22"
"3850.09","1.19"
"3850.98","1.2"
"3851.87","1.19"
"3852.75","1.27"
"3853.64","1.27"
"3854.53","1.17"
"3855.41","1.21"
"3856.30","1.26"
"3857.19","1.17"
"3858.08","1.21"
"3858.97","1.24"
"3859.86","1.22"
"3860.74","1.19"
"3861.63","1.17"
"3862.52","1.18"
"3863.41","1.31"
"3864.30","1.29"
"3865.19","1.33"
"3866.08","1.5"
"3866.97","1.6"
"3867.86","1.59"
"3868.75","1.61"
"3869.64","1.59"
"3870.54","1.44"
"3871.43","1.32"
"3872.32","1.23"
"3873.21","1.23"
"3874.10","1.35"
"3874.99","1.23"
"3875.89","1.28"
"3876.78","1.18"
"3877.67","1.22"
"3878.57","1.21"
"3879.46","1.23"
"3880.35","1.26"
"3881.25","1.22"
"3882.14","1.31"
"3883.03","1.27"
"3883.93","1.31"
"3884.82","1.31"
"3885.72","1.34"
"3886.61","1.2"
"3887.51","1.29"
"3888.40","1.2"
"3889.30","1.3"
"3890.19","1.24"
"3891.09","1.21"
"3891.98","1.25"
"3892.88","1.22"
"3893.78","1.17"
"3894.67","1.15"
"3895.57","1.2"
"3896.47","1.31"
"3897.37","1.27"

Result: 1.1 AA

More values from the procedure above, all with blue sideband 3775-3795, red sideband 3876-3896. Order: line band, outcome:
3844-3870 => -0.75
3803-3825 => 0.28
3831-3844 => 0.44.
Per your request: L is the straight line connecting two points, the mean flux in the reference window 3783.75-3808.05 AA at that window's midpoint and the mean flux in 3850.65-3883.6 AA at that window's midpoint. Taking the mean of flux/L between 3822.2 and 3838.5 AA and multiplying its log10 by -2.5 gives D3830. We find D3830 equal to 0.016 mag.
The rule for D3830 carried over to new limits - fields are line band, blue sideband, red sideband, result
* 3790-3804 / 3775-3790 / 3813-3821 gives 0.00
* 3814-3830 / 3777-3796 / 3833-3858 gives -0.02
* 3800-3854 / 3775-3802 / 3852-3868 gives 0.04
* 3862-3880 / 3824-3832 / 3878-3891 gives -0.08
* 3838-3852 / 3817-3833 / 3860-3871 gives 0.11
